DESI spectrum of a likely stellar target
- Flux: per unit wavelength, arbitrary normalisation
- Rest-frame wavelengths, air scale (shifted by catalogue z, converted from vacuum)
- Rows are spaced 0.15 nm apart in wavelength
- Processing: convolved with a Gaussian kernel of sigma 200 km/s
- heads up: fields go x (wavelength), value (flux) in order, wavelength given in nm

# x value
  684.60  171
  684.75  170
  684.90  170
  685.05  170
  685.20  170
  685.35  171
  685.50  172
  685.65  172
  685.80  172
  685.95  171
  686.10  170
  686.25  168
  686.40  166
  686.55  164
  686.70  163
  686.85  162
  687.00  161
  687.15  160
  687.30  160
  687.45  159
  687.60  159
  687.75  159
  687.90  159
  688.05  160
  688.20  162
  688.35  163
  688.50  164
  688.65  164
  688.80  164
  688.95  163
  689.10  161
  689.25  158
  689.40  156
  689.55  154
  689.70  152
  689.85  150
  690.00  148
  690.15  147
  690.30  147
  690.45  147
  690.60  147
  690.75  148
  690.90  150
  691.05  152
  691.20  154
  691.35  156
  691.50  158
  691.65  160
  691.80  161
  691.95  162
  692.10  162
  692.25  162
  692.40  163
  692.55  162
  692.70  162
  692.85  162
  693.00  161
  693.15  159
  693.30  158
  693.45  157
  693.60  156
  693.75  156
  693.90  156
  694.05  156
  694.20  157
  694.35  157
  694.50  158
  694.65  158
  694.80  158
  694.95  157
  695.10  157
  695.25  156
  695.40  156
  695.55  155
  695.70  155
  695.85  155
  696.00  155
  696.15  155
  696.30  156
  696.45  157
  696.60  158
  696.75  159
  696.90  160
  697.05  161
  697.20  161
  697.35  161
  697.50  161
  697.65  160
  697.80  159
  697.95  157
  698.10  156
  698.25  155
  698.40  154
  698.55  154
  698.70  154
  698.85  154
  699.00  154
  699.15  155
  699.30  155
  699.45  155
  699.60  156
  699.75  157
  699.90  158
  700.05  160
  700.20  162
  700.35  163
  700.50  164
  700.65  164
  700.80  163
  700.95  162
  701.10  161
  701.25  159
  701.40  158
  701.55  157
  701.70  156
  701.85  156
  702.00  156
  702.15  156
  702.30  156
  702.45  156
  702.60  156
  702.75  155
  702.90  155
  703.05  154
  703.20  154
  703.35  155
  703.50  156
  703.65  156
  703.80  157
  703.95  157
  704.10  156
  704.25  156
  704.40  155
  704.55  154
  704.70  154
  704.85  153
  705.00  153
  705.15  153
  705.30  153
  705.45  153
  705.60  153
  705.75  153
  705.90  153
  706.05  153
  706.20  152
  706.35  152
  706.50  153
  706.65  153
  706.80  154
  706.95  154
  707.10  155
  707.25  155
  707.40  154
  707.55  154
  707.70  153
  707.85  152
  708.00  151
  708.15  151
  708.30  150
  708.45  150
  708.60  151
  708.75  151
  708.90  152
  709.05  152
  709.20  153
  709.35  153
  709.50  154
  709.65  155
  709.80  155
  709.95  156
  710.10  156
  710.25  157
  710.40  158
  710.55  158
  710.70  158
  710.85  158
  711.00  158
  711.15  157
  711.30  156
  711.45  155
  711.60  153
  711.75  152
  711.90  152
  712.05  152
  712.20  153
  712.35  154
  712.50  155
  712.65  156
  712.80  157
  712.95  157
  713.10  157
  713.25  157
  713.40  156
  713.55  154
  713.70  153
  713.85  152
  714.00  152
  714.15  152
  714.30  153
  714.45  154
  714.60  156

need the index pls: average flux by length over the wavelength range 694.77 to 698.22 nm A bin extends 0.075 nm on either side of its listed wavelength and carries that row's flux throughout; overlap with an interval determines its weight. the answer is 158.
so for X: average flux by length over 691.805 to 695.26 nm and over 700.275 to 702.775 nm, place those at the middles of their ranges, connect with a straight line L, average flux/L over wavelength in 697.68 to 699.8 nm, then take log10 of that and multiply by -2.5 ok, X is 0.02 mag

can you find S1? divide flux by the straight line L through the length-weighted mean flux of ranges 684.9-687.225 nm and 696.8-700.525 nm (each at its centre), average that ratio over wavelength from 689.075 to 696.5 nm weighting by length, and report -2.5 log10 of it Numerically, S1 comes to 0.04 mag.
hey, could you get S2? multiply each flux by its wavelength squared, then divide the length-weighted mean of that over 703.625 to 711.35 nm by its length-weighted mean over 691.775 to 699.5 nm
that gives 1.01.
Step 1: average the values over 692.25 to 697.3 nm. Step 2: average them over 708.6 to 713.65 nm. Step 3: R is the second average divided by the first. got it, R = 0.98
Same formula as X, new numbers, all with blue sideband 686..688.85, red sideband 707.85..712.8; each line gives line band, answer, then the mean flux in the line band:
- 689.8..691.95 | 0.063 mag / 152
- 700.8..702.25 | -0.005 mag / 158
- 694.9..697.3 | 0.015 mag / 157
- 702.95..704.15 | 0.007 mag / 156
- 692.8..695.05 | 0.017 mag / 158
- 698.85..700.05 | 0.016 mag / 156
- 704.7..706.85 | 0.020 mag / 153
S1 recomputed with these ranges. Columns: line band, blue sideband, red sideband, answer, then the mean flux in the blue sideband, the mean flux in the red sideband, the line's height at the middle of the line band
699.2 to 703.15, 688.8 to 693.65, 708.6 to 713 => -0.02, 156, 155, 156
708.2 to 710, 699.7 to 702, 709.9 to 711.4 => 0.04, 160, 157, 158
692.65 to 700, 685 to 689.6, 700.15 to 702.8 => 0.02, 164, 159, 161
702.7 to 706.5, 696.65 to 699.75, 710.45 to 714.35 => 0.01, 157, 155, 156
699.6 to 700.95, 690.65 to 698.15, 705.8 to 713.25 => -0.03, 158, 154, 156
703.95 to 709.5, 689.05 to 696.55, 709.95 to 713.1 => 0.02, 156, 156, 156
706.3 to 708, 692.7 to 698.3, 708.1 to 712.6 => 0.01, 158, 154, 155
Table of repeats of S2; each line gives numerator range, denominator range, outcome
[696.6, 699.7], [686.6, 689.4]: 1.00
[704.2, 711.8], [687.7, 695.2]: 1.03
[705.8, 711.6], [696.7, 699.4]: 1.01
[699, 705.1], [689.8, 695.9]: 1.03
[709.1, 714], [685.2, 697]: 1.04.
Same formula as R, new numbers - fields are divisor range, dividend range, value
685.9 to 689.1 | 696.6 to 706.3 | 0.96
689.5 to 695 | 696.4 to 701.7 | 1.02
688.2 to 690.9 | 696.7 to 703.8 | 1.02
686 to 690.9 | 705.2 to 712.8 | 0.97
